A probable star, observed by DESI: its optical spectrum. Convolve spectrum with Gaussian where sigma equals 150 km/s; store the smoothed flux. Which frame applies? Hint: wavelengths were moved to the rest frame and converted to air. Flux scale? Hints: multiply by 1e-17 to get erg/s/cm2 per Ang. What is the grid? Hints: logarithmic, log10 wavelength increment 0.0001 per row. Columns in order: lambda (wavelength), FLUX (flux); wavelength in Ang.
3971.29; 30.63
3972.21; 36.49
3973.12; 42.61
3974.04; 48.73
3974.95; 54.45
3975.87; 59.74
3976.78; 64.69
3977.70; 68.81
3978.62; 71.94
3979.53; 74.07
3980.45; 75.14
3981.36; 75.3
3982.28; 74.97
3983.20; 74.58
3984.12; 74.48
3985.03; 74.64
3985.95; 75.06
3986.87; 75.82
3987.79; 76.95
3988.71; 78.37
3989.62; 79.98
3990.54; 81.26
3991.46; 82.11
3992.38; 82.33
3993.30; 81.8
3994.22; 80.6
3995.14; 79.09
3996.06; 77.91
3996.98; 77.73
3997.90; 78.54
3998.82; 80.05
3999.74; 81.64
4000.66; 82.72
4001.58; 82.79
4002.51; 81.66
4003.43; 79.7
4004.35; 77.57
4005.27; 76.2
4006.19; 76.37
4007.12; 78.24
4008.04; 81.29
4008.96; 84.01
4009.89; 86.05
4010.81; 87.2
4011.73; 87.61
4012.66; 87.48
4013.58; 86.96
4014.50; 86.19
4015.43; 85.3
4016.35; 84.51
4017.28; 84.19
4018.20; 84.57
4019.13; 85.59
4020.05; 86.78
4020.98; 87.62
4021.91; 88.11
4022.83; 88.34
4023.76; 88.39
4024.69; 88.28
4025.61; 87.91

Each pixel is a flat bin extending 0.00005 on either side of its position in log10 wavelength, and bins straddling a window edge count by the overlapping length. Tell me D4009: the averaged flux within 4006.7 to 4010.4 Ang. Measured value 82.6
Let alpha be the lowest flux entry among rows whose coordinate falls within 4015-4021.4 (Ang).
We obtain 84.19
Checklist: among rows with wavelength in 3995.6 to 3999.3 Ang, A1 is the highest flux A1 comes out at 80.05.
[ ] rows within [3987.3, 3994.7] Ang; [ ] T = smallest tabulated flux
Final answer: 76.95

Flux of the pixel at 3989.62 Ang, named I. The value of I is 79.98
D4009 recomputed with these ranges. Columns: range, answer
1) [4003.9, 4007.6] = 77.1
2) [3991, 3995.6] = 81.1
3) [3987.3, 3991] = 79.2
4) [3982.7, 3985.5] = 74.6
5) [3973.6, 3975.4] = 51.8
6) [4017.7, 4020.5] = 85.8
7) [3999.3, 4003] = 82.1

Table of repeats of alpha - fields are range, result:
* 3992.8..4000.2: 77.73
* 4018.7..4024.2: 85.59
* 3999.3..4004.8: 77.57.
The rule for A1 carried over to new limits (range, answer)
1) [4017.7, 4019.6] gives 85.59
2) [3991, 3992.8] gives 82.33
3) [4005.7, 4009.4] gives 84.01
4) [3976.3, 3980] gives 74.07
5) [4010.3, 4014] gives 87.61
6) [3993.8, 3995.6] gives 80.6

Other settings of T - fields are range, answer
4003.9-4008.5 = 76.2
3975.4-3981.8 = 59.74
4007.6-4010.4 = 81.29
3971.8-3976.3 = 36.49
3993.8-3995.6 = 79.09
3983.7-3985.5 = 74.48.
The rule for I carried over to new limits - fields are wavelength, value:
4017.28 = 84.19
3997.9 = 78.54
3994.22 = 80.6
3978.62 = 71.94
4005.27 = 76.2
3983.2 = 74.58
